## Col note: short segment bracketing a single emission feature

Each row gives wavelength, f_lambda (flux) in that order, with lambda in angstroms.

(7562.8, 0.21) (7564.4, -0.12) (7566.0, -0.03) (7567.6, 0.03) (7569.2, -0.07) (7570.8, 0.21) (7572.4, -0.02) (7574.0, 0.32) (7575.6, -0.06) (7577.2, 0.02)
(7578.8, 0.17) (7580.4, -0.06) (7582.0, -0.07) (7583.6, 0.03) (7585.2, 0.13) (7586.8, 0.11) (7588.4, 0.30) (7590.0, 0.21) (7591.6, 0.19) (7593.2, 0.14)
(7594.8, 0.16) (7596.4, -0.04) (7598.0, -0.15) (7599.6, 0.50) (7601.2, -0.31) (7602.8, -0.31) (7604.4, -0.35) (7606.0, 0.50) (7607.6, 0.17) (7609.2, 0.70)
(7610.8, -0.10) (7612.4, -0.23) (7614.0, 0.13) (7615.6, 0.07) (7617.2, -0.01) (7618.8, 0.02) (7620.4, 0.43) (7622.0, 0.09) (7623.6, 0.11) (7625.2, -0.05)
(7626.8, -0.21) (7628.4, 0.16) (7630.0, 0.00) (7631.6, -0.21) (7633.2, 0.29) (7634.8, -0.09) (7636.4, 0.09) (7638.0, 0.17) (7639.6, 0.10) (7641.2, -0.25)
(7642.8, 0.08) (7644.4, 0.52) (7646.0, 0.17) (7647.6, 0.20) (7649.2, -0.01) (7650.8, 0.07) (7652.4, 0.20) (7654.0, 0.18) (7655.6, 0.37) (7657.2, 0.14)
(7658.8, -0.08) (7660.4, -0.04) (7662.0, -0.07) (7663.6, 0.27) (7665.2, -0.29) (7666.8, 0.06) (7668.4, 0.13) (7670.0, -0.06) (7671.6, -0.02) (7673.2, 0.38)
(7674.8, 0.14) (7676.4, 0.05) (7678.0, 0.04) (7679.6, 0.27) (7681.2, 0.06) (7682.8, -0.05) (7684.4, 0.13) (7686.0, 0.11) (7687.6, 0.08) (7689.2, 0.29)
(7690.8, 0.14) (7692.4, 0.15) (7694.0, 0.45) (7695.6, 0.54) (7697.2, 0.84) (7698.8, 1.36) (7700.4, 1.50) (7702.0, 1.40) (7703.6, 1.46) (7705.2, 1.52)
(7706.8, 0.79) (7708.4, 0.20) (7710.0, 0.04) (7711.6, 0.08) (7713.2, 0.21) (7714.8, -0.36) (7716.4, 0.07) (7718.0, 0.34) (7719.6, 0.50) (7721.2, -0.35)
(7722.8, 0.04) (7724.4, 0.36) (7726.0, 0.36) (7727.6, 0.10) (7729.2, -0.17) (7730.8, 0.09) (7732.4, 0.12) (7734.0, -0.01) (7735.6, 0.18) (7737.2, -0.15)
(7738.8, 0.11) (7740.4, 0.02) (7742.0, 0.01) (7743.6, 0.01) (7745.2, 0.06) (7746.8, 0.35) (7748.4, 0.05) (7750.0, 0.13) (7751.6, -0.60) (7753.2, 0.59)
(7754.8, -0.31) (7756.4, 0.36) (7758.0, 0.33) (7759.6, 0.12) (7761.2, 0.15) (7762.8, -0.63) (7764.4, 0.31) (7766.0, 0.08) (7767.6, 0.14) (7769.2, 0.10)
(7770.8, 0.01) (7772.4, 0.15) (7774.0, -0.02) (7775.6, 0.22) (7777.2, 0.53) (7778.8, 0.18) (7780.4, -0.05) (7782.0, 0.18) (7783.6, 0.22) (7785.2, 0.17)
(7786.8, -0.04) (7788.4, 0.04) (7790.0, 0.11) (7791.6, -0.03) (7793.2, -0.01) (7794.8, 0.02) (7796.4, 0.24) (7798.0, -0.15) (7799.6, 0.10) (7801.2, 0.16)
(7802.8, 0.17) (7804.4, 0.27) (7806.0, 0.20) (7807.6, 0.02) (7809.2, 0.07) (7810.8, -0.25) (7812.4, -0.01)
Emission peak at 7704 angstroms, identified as [O II] 3727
